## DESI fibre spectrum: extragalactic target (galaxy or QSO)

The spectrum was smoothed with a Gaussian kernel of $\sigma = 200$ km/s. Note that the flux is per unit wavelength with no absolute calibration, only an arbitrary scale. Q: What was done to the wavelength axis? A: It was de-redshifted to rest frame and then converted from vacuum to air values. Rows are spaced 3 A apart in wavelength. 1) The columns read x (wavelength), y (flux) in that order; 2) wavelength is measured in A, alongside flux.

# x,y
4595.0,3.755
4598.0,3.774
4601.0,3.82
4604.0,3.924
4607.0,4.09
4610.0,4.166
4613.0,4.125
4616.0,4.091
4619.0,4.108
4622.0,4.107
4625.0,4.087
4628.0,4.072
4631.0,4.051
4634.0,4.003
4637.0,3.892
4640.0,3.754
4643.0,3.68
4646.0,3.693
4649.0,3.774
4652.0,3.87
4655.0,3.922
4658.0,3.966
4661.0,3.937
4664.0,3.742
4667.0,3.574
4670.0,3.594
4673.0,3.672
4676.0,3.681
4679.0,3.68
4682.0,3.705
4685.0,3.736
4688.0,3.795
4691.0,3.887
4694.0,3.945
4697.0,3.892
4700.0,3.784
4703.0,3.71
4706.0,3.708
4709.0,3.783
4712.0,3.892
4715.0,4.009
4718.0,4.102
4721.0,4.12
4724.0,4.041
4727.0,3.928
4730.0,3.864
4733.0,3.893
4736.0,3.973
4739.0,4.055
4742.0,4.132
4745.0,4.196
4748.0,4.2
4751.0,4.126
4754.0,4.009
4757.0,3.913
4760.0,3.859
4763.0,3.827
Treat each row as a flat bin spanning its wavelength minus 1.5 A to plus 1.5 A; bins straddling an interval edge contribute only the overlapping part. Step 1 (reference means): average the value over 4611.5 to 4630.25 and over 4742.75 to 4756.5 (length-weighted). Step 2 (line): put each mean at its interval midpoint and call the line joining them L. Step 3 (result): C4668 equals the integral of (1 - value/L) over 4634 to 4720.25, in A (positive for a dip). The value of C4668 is 6.3 A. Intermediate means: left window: 4.1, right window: 4.12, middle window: 3.81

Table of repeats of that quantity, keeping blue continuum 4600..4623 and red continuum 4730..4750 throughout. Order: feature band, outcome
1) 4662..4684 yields 2.1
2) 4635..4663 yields 1.6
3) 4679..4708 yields 1.9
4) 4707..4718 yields 0.4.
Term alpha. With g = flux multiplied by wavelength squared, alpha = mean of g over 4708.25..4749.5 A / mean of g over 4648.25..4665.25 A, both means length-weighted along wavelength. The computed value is 1.07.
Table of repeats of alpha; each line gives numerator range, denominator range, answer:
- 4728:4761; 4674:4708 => 1.09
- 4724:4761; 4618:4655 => 1.07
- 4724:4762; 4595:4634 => 1.05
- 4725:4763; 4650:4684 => 1.10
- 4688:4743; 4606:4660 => 1.02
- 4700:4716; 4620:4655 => 1.00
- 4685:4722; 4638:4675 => 1.05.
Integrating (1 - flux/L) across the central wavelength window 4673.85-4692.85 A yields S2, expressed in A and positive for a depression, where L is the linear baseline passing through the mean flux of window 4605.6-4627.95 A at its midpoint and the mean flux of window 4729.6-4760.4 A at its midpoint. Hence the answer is 1.5 A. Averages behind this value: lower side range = 4.11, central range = 3.75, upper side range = 4.03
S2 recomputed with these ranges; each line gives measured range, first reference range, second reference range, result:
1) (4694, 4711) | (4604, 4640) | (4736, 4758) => 1.2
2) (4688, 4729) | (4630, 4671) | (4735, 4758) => 0.8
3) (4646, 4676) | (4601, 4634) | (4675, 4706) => 0.9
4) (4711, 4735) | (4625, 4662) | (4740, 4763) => 0.1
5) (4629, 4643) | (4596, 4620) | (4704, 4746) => 0.3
